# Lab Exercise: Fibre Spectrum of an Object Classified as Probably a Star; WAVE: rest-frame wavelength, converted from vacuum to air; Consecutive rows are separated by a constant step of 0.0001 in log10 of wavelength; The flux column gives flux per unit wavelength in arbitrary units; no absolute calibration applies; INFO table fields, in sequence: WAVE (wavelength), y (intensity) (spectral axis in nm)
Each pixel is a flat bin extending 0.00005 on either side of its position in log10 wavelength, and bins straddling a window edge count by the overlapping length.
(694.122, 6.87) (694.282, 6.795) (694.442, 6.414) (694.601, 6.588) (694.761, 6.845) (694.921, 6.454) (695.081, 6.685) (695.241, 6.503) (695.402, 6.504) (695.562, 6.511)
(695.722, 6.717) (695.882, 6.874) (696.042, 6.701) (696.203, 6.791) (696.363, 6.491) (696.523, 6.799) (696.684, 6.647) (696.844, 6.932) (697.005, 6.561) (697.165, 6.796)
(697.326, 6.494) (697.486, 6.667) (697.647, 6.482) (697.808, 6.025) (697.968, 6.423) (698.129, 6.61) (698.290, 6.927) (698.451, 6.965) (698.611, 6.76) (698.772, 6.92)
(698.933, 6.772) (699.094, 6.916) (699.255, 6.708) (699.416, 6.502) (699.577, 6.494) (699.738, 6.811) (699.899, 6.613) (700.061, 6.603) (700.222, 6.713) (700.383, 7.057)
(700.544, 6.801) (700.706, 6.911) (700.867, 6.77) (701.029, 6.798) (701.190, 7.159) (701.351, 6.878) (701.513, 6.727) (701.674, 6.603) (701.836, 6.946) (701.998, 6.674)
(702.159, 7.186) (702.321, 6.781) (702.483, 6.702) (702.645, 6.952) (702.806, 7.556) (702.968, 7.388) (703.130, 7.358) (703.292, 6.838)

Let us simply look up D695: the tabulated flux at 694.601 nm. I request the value 6.588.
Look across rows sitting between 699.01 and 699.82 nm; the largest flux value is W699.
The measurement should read 6.916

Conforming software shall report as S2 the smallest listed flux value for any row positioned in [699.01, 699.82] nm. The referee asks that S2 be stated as 6.494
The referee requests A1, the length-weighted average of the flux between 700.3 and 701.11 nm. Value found 6.87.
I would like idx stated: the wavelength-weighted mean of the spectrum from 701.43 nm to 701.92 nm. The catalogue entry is 6.75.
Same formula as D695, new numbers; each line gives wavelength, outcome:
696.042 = 6.701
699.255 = 6.708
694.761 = 6.845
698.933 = 6.772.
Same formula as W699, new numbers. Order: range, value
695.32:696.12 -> 6.874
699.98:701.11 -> 7.057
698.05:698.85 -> 6.965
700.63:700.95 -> 6.911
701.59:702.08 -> 6.946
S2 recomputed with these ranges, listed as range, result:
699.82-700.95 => 6.603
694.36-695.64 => 6.414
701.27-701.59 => 6.727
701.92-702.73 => 6.674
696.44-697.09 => 6.561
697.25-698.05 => 6.025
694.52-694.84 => 6.588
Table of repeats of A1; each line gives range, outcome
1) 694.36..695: 6.58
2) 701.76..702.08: 6.82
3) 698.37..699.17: 6.87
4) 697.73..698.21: 6.36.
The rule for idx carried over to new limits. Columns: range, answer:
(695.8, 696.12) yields 6.8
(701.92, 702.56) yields 6.84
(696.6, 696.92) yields 6.78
